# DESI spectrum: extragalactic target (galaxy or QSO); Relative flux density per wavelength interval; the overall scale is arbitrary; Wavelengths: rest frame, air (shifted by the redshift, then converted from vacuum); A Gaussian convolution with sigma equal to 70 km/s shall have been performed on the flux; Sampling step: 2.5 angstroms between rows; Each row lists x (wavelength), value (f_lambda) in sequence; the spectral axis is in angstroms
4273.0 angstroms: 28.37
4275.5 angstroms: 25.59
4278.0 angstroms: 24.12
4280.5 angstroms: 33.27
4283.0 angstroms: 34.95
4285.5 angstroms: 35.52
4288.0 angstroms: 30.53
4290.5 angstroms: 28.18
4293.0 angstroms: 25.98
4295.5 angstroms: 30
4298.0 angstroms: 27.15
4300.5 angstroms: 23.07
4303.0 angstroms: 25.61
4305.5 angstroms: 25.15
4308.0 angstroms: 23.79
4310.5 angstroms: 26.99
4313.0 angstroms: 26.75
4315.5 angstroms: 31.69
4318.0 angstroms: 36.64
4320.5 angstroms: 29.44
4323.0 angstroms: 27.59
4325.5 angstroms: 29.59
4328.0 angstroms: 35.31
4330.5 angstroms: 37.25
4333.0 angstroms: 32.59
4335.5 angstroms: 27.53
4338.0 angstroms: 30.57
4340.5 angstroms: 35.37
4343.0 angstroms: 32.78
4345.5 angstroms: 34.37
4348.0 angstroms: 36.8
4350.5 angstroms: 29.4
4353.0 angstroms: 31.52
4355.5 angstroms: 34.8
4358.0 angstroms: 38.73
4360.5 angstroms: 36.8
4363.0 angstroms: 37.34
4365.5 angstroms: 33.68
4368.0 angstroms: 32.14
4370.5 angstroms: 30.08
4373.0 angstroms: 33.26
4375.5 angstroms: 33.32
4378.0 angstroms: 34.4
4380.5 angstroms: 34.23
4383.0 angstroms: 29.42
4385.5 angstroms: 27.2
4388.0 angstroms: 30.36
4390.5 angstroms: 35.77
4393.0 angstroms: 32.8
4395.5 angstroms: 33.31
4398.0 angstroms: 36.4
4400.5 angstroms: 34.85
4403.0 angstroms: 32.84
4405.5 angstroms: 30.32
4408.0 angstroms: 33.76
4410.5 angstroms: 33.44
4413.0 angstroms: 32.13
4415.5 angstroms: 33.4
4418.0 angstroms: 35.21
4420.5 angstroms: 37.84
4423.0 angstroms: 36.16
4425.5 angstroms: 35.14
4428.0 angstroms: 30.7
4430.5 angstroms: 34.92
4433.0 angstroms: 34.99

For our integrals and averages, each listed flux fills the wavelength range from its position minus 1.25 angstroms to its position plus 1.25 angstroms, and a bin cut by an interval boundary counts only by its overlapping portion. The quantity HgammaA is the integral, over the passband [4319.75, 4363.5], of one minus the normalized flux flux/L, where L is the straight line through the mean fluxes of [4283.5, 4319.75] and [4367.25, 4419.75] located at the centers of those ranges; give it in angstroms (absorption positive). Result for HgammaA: -4.0 angstroms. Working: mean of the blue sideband 28.5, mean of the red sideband 32.8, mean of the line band 33.2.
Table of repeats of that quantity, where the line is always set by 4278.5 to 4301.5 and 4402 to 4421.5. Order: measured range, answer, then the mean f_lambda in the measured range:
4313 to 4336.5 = -0.7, 31.7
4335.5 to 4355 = -0.8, 32.7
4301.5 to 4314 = 1.9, 25.6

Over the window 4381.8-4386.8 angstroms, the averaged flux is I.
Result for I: 28.3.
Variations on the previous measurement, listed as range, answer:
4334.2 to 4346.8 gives 32.1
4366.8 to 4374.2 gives 31.8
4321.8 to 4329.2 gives 30.8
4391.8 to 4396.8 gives 33.1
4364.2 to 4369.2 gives 33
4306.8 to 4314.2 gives 25.9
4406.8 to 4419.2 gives 33.6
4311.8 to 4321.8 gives 31.1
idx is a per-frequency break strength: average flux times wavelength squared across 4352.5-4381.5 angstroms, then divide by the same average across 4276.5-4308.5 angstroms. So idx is 1.3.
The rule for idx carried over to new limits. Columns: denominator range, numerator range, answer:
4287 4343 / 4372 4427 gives 1.18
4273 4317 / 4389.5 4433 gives 1.28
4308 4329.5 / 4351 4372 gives 1.15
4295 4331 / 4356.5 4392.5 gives 1.19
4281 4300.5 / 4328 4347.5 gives 1.13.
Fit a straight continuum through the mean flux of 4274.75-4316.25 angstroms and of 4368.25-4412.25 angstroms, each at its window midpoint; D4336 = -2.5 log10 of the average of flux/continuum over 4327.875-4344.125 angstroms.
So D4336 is -0.10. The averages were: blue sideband 28.1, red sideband 32.7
